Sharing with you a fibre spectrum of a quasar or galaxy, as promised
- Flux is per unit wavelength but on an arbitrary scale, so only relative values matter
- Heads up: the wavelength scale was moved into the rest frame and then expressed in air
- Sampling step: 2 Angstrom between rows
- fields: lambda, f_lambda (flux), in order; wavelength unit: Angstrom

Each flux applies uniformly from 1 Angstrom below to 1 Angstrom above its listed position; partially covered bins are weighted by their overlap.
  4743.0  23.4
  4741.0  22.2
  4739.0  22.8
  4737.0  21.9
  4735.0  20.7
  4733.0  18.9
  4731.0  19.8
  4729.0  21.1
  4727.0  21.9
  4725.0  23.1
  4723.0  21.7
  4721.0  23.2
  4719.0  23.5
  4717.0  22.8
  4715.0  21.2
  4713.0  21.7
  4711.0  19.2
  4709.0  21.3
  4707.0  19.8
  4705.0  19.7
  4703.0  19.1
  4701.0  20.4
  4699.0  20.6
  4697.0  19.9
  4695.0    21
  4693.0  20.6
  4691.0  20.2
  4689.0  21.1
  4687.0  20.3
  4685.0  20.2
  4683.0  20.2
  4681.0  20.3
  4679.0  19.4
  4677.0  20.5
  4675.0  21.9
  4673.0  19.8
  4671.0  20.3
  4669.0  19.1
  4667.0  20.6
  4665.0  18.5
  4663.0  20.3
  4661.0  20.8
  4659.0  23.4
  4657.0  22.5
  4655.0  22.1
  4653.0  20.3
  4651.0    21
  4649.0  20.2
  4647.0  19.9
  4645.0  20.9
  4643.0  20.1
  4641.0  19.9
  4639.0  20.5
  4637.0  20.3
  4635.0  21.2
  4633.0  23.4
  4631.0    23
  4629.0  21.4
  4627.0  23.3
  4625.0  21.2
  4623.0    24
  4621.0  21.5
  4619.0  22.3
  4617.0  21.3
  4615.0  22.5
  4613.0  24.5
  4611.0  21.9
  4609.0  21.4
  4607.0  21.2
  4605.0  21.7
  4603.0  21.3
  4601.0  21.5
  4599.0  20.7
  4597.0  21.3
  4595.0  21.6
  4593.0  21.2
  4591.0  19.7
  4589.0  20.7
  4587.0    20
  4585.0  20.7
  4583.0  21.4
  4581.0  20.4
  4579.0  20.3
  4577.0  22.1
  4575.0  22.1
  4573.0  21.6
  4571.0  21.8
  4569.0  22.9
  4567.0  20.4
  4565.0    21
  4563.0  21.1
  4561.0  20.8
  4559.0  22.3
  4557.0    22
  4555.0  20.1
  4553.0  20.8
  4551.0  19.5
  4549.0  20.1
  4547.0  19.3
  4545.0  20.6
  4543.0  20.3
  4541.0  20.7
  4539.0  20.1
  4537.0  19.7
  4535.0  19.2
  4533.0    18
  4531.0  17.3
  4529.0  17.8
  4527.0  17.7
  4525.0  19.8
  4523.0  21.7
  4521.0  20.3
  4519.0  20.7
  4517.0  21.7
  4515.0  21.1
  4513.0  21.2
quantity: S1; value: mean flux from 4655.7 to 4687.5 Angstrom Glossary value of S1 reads 20.5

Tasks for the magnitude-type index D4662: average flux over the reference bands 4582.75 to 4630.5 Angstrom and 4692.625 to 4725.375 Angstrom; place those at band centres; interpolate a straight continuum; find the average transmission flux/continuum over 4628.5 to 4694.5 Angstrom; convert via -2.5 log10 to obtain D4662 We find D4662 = 0.031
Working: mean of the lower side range 21.6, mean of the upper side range 21.1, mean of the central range 20.7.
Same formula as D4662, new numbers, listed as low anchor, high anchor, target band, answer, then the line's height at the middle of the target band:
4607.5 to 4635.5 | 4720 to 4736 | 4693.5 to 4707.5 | 0.08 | 21.6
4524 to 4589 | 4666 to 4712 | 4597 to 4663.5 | -0.07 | 20.3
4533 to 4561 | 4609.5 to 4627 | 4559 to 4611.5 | 0.01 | 21.4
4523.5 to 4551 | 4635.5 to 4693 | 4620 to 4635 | -0.12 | 20.2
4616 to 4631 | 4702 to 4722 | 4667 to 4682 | 0.07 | 21.6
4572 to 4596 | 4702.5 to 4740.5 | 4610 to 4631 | -0.07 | 21.1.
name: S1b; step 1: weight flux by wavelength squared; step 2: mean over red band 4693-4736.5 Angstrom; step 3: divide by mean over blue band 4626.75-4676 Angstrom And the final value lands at 1.0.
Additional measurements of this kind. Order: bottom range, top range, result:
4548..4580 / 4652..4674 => 1.02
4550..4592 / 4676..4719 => 1.03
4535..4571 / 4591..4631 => 1.08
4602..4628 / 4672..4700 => 0.95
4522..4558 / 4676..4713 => 1.10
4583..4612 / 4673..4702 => 1.01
